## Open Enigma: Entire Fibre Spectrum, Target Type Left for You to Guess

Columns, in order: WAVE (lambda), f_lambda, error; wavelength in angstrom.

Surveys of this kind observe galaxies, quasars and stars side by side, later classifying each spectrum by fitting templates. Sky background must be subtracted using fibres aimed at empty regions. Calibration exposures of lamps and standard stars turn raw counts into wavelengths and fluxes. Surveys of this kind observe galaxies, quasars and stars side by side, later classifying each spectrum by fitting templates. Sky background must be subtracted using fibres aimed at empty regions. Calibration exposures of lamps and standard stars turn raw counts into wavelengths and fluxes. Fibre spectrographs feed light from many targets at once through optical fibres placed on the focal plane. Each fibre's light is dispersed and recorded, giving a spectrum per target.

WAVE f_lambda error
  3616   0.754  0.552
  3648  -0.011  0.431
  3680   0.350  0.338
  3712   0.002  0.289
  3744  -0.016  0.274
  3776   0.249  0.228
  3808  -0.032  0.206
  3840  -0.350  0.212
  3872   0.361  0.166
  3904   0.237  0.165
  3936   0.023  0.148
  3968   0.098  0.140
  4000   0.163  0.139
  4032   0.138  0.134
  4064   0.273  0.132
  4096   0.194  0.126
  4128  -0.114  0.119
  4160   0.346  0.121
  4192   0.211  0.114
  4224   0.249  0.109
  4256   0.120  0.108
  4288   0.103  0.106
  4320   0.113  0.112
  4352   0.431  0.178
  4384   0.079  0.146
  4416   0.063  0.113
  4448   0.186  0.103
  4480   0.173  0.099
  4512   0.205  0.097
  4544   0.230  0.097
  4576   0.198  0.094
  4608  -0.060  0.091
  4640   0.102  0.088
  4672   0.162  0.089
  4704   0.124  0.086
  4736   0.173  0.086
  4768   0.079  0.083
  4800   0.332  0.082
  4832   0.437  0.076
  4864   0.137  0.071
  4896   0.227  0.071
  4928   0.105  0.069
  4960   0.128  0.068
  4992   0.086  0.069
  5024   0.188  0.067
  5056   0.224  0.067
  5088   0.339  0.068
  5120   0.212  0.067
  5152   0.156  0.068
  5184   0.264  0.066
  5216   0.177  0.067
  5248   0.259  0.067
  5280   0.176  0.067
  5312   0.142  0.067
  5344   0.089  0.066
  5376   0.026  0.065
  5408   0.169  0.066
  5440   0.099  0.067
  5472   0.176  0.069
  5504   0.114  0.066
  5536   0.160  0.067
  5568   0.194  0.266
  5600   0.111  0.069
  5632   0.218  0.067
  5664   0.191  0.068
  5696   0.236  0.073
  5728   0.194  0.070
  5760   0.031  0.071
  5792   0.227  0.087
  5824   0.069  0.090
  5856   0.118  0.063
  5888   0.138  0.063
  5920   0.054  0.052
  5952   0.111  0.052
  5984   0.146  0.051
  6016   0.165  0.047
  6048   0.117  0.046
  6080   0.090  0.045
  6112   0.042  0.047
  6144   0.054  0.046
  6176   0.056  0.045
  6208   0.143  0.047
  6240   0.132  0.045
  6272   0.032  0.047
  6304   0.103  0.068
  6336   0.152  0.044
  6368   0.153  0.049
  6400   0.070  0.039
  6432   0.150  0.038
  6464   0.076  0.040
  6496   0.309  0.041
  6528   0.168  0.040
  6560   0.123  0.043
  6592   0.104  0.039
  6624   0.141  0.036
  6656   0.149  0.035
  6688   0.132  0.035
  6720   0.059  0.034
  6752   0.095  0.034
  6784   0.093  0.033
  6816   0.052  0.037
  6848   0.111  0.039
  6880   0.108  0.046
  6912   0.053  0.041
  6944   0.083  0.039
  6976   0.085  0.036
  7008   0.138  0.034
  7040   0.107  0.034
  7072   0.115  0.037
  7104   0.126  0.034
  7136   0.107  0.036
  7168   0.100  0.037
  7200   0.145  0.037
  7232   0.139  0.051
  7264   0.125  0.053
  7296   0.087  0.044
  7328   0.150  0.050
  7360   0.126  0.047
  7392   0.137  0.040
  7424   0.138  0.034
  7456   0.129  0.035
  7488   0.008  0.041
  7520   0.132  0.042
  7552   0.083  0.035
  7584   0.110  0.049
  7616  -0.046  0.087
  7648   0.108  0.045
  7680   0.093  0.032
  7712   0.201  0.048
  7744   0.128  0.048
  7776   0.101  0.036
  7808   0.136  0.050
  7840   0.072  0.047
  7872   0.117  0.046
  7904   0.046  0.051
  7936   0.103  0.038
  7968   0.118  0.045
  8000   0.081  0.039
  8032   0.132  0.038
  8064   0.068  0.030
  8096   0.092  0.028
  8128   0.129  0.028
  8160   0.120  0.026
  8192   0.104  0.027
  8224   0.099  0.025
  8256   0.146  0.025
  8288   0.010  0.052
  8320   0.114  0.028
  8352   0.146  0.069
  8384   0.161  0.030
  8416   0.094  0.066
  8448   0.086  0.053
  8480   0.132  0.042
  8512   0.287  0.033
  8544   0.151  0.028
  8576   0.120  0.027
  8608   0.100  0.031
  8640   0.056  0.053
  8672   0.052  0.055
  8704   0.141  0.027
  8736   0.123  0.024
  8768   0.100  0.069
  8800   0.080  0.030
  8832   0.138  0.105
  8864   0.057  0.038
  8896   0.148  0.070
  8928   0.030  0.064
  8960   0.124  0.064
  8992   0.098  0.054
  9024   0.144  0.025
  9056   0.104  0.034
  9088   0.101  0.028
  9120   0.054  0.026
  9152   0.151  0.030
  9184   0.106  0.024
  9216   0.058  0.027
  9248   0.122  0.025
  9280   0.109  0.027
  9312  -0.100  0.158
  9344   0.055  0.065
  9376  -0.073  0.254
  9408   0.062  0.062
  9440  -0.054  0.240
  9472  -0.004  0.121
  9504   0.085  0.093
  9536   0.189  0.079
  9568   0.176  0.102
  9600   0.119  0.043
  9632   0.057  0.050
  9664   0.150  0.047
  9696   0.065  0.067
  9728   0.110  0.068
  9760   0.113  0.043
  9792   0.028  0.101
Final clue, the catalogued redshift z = 0.296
